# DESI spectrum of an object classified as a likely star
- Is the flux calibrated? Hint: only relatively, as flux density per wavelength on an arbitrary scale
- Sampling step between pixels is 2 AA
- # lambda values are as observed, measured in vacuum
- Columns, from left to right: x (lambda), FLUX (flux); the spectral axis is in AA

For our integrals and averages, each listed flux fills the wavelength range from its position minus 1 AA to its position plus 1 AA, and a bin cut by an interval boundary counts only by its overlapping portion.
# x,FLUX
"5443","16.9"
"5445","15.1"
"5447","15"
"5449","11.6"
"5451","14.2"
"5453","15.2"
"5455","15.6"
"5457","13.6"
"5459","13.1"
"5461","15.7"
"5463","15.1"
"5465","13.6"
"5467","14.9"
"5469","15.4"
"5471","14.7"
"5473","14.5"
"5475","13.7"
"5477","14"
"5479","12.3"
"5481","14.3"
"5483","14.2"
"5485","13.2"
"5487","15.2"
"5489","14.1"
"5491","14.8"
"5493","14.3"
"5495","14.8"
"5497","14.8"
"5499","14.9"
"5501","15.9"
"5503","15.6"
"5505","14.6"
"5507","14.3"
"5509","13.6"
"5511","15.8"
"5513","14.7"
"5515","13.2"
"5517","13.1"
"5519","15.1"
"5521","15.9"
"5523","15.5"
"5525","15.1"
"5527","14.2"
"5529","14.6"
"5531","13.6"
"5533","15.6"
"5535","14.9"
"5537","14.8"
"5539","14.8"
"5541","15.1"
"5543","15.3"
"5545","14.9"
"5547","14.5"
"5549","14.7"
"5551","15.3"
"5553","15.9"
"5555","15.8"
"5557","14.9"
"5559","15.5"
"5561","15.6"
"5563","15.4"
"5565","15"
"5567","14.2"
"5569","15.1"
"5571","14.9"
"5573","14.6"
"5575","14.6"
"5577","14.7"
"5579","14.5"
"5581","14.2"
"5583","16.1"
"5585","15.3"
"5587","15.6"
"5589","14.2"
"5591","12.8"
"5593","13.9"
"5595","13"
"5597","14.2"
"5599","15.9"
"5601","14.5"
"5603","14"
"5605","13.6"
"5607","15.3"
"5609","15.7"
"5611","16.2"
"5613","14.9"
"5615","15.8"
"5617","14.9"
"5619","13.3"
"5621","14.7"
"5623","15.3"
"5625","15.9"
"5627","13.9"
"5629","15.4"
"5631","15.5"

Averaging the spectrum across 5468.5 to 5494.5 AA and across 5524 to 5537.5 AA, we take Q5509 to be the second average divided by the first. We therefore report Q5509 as 1.0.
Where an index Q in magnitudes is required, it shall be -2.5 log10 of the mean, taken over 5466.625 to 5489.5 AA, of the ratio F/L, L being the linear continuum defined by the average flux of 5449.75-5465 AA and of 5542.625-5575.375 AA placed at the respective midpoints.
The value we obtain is 0.03 mag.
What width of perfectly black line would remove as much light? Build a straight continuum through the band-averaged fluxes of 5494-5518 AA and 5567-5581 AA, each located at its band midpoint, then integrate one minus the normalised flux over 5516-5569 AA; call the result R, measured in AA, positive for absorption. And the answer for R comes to -1.2 AA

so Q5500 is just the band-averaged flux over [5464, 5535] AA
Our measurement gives 14.5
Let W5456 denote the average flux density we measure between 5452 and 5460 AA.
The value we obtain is 14.4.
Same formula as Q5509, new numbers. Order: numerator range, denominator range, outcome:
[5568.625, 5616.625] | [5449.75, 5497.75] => 1.03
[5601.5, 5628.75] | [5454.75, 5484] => 1.04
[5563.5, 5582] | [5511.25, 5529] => 1.00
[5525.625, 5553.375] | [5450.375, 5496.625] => 1.03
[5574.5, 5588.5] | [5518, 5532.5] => 1.01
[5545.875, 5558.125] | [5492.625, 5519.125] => 1.04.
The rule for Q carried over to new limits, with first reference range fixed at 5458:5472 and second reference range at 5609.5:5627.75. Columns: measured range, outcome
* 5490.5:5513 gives -0.008 mag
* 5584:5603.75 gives 0.046 mag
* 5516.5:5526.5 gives -0.015 mag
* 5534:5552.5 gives -0.008 mag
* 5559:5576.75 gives -0.004 mag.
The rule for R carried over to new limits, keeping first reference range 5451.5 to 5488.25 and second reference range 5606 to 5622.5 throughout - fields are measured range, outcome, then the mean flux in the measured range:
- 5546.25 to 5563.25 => -0.6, 15.3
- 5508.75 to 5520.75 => 0.2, 14.4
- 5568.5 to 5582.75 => 0.2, 14.7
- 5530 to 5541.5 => -0.1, 14.8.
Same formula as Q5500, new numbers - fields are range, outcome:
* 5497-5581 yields 14.9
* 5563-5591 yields 14.8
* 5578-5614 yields 14.7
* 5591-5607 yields 14.1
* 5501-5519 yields 14.5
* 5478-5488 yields 13.8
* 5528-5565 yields 15.1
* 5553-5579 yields 15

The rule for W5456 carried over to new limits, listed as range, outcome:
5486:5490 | 14.6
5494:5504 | 15.2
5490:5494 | 14.6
